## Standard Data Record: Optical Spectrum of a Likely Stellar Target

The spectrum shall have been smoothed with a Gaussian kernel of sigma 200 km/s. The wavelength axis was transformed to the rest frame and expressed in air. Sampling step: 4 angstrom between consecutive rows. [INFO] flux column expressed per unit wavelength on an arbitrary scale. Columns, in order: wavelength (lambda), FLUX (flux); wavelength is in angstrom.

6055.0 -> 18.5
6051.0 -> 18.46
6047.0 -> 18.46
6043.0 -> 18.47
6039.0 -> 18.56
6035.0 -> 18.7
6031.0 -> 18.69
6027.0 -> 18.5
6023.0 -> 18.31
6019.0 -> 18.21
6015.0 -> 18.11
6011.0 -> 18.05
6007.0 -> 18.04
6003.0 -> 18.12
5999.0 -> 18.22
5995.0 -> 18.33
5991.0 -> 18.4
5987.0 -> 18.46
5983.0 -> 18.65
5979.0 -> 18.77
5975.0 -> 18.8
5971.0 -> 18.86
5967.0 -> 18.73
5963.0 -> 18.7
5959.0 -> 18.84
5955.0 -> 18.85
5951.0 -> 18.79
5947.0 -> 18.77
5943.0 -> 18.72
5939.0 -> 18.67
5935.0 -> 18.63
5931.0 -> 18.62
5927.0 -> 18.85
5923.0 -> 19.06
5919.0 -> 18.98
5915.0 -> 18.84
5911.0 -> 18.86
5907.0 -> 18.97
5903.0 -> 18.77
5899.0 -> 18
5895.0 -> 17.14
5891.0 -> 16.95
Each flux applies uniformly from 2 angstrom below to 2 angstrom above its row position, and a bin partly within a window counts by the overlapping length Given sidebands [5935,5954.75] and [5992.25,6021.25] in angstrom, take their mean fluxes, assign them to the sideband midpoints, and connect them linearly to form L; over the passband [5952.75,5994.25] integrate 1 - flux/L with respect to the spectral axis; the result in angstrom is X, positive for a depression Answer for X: -0.50 angstrom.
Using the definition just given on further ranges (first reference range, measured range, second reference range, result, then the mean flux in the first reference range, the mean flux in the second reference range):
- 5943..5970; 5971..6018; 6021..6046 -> 0.7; 18.8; 18.5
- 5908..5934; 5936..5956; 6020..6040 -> 0.0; 18.9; 18.5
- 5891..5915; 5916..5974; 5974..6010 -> -1.5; 18.3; 18.4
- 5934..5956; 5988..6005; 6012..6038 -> 0.2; 18.7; 18.4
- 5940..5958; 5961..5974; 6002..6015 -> -0.1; 18.8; 18.1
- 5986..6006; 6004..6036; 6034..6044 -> 0.2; 18.3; 18.6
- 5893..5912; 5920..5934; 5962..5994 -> -0.3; 18.3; 18.7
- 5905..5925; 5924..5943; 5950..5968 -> 0.2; 18.9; 18.8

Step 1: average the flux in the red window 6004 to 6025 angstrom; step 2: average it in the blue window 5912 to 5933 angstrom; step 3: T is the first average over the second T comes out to 0.96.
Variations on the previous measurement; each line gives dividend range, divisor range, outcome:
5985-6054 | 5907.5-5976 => 0.98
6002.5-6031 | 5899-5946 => 0.97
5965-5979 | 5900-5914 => 1.00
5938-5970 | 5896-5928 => 1.00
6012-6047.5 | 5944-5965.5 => 0.98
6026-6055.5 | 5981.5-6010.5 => 1.01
